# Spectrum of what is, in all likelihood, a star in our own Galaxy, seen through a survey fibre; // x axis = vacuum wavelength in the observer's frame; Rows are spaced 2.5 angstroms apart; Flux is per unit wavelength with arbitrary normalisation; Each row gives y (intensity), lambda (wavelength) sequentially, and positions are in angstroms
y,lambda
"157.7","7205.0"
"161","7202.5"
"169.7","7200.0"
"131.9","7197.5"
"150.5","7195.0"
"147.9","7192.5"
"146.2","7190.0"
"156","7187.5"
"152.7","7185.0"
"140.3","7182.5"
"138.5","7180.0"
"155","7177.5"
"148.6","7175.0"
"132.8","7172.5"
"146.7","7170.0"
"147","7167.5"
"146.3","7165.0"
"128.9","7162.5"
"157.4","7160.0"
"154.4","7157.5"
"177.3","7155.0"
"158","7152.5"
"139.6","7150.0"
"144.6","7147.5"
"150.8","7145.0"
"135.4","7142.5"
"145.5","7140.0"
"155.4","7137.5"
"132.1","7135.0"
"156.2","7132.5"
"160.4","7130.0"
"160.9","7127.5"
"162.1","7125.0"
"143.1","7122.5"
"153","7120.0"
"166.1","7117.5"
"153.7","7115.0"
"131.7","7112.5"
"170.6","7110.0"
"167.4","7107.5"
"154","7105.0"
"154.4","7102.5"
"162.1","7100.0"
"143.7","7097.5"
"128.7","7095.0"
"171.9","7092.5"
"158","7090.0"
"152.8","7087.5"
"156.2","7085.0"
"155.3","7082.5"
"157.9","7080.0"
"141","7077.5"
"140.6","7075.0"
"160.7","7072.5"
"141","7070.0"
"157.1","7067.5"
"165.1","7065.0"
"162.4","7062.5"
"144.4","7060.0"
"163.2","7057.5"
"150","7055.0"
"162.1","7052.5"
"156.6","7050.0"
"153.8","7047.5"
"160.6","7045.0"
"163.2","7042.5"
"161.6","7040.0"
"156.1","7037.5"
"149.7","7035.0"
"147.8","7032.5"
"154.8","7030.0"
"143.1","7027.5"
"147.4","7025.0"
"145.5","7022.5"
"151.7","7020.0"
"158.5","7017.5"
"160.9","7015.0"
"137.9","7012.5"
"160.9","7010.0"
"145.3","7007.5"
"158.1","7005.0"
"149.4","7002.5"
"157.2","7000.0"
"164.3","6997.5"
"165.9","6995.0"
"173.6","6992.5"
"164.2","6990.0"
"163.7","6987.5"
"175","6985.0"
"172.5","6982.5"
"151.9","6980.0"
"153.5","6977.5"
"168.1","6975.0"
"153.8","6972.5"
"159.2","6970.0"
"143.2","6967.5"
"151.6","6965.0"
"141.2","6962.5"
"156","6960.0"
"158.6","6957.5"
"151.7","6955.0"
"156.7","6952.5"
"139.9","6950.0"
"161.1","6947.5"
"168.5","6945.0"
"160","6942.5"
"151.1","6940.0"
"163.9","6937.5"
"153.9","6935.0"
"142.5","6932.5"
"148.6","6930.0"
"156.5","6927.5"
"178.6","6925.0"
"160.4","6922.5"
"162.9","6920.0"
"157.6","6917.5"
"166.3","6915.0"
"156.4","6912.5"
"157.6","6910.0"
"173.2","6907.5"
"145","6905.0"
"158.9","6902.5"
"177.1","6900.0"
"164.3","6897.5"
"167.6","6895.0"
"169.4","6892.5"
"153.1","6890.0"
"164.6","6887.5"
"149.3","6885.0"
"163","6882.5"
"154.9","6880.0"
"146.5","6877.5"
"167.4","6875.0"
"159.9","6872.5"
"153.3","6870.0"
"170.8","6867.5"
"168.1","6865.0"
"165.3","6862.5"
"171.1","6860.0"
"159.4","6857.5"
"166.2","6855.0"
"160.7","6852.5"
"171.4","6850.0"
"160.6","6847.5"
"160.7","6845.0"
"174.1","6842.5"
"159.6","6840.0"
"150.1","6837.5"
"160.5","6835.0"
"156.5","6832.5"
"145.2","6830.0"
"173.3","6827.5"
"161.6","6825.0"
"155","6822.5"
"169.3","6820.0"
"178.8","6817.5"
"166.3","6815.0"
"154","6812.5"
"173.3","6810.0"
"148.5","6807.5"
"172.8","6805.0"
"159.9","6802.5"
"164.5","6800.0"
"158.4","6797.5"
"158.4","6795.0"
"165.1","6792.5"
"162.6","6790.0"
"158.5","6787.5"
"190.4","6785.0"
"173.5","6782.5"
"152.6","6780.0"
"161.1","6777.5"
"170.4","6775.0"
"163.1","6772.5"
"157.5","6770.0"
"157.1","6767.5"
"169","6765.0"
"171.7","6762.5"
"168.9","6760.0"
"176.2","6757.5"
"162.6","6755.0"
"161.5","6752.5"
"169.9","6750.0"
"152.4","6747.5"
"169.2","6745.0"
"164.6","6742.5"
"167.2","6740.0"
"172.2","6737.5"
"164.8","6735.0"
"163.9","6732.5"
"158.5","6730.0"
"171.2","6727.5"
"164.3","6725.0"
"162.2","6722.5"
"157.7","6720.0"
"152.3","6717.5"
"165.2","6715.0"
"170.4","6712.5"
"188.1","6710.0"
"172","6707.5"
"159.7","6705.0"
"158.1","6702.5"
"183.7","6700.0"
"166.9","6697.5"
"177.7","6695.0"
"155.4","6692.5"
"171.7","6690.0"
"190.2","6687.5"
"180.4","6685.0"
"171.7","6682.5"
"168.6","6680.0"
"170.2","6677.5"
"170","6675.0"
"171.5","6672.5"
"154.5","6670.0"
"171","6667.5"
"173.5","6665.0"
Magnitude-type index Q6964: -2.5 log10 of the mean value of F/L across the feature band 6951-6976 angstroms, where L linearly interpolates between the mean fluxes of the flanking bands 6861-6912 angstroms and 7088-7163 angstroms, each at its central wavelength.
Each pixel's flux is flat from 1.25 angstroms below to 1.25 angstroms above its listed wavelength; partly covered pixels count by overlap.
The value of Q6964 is 0.03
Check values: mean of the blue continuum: 161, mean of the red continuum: 153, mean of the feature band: 154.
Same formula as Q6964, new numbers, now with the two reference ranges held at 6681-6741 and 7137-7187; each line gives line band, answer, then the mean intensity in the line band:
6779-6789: -0.02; 169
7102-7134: -0.05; 156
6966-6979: 0.01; 155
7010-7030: 0.03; 150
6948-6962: 0.03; 152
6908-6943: 0.00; 159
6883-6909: -0.01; 162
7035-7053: -0.04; 158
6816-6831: -0.01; 164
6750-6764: -0.01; 168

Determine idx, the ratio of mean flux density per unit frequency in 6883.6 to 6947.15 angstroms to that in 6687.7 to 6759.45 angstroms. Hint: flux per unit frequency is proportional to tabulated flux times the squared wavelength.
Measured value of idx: 1.02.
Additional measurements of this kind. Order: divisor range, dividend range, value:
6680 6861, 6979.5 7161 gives 1.02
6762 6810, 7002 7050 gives 1.00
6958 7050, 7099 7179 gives 1.01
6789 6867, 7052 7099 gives 1.01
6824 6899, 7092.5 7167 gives 1.01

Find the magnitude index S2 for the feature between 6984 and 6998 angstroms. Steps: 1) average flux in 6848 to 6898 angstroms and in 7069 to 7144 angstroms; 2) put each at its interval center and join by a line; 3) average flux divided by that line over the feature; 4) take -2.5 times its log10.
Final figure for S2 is -0.07 mag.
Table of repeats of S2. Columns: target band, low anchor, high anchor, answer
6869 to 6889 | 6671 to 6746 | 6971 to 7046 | 0.032 mag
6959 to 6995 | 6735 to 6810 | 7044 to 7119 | -0.008 mag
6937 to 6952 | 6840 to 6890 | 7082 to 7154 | 0.015 mag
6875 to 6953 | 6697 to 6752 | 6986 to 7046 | 0.002 mag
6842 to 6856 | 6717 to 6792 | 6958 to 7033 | -0.024 mag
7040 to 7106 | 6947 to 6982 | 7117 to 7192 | -0.024 mag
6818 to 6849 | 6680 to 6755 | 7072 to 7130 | 0.017 mag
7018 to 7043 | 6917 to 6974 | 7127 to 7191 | 0.006 mag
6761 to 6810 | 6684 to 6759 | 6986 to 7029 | 0.005 mag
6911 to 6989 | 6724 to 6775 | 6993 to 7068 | 0.004 mag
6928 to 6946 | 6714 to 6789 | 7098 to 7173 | 0.022 mag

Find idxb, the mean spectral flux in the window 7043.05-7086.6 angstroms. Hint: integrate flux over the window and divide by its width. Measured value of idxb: 155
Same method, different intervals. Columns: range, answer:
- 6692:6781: 166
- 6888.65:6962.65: 159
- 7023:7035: 148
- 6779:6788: 170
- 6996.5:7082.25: 154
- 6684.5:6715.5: 172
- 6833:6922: 162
